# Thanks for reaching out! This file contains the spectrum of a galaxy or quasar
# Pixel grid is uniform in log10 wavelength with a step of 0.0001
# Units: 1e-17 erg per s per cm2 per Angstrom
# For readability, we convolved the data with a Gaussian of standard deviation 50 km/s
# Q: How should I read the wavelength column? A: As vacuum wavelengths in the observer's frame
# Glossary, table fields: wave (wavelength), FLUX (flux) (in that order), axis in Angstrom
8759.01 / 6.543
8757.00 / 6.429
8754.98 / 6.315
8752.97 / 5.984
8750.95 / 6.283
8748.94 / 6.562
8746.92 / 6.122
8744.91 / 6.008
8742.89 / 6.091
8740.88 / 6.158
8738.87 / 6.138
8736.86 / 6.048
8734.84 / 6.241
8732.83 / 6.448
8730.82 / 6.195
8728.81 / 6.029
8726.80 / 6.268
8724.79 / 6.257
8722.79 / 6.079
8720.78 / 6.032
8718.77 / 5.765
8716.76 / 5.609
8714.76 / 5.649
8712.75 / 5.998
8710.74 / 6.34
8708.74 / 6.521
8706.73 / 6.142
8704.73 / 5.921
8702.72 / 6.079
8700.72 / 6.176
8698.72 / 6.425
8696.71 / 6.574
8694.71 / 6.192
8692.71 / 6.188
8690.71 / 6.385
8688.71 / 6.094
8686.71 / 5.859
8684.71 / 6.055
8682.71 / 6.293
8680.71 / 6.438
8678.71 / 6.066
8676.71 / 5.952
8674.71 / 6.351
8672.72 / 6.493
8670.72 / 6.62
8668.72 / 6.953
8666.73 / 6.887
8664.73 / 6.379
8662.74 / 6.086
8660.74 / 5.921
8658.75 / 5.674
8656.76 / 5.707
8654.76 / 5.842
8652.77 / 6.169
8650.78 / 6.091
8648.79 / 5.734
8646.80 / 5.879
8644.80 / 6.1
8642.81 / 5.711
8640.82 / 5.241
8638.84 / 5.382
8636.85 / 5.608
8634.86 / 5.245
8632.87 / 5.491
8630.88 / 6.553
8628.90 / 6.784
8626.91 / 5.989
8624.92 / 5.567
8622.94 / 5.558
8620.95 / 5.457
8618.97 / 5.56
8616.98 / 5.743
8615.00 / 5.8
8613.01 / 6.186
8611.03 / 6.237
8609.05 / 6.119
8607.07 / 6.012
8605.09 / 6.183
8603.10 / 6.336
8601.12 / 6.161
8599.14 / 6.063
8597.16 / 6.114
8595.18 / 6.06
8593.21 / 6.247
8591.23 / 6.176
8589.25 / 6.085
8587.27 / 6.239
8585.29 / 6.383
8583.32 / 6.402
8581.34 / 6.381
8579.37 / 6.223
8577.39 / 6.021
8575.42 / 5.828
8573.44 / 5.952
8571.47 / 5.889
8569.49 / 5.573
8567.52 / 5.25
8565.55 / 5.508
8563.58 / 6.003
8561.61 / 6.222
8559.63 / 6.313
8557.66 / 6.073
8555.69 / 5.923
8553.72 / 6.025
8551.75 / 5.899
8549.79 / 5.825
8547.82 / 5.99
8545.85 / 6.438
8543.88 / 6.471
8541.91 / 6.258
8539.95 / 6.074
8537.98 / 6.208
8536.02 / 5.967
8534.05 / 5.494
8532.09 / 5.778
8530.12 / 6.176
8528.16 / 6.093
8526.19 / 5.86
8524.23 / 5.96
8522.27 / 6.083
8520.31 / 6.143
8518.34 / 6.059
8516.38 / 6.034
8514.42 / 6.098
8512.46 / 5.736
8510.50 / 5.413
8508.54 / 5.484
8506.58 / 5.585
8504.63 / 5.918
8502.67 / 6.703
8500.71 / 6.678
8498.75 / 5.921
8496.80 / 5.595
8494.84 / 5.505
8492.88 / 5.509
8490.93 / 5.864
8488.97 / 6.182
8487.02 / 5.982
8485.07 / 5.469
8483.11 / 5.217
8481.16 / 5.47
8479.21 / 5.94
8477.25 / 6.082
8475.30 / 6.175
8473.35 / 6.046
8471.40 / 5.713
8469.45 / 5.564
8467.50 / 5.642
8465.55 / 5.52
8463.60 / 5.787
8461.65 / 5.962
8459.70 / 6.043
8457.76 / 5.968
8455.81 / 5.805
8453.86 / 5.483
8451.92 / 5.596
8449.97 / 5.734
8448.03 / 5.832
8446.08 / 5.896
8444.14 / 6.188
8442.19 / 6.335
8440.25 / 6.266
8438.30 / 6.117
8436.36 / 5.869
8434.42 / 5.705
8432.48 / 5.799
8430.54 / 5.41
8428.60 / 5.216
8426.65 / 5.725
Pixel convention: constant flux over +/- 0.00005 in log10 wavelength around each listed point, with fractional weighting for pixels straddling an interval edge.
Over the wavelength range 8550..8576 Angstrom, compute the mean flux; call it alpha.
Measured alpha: 5.88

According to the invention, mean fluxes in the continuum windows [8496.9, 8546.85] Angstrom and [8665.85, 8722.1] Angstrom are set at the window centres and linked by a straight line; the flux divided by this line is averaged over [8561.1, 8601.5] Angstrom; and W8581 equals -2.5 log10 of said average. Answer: 0.01 mag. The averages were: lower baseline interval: 6.02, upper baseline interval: 6.21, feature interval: 6.03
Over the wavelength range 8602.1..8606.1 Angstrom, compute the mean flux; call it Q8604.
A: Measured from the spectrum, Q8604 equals 6.25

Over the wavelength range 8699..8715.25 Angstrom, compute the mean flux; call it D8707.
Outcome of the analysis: 6.13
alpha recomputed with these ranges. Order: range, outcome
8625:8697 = 6.07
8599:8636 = 5.94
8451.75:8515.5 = 5.81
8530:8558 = 6.04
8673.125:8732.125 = 6.14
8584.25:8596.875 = 6.2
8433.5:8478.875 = 5.88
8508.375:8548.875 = 6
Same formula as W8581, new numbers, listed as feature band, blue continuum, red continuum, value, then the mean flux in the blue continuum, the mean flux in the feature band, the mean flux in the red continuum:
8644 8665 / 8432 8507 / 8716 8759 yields 0.02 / 5.87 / 5.95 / 6.16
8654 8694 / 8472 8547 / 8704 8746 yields -0.03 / 5.94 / 6.21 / 6.09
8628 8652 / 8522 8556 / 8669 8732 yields 0.05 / 6.03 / 5.82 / 6.17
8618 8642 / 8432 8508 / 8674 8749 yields 0.06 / 5.86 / 5.7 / 6.14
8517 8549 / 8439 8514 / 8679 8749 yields -0.03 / 5.84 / 6.06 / 6.15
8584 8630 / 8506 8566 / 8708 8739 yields 0.00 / 5.98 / 6.05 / 6.1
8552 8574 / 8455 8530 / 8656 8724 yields 0.02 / 5.87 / 5.88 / 6.18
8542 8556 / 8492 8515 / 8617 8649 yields -0.05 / 5.84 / 6.1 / 5.74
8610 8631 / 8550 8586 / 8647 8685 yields 0.03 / 5.99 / 5.92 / 6.19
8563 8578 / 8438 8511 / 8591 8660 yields 0.03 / 5.85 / 5.74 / 5.91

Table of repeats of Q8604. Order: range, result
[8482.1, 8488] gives 5.56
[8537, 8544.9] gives 6.25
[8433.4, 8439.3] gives 5.9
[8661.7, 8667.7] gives 6.44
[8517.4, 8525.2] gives 6.06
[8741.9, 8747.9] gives 6.07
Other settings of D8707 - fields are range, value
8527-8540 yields 5.96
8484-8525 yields 5.9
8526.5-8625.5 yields 6.01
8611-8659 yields 5.81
